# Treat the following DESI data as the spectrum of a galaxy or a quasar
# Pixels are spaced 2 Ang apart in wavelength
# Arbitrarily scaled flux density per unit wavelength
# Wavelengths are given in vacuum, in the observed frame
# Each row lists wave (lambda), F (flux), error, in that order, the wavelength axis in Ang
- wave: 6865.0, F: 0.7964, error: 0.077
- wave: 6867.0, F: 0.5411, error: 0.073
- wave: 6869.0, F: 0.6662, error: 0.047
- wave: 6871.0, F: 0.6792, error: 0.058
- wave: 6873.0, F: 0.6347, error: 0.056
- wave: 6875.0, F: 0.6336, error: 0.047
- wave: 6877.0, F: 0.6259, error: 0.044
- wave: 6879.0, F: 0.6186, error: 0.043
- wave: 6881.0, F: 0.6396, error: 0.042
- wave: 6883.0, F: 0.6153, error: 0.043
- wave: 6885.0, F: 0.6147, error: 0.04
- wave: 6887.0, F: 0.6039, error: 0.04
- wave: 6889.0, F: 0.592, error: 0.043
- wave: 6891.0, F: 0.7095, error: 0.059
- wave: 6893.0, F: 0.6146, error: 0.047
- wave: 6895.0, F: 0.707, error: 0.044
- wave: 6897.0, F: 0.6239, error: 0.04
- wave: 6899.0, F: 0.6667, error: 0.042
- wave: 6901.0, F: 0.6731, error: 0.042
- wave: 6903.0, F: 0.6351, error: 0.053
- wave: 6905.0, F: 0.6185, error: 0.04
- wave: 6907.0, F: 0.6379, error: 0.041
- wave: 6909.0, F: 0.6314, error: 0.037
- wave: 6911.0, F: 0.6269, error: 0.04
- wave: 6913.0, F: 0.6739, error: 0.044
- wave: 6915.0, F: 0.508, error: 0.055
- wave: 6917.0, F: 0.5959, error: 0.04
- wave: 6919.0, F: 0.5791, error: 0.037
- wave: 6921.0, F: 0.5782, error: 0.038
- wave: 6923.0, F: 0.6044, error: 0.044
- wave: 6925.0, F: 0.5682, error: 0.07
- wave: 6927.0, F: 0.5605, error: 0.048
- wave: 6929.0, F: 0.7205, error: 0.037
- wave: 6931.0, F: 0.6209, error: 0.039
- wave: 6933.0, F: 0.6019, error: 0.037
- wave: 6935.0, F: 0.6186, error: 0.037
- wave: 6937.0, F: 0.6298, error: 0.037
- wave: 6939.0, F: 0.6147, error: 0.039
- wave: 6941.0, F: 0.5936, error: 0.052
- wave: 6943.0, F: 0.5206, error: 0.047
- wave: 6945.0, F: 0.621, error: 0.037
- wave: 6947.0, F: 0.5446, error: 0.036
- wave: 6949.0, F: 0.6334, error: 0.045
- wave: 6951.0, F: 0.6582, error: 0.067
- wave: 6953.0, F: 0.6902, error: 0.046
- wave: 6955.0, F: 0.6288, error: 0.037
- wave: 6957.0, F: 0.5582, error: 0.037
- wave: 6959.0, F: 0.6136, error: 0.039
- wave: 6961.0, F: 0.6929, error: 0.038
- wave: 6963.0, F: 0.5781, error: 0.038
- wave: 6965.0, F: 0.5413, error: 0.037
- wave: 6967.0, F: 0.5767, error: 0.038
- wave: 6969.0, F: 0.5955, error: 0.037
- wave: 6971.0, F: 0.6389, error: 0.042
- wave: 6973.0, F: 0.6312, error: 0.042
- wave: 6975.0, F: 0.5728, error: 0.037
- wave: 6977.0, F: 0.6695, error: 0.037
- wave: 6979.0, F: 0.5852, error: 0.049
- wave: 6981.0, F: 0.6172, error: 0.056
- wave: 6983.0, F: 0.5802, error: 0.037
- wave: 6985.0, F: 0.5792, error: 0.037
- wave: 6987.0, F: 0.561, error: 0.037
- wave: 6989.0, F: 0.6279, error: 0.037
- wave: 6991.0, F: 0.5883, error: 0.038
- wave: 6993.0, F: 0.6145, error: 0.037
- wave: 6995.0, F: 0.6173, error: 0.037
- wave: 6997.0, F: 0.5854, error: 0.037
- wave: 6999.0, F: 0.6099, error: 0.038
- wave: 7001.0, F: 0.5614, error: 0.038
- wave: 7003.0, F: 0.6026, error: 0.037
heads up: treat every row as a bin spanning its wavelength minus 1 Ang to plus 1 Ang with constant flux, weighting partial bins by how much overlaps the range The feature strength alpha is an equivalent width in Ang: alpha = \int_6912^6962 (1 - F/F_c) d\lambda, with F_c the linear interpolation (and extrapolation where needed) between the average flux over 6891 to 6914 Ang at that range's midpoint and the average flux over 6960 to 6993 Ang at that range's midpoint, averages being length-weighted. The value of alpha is 1.43 Ang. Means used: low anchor 0.649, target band 0.609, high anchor 0.603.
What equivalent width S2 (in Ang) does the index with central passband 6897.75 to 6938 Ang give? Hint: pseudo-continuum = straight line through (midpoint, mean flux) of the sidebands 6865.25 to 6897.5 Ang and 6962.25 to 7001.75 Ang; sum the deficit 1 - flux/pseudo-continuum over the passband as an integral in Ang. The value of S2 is 0.3 Ang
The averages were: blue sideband 0.636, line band 0.618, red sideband 0.597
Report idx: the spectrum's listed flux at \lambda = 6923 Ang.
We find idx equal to 0.6044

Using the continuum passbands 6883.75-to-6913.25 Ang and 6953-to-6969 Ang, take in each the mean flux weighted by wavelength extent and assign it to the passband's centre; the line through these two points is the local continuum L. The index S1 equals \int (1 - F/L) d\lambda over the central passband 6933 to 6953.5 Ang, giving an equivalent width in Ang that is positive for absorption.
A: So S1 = 0.15 Ang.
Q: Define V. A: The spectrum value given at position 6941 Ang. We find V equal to 0.5936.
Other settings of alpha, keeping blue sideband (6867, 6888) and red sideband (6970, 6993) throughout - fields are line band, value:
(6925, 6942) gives 0.0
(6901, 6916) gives 0.0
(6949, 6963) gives -0.6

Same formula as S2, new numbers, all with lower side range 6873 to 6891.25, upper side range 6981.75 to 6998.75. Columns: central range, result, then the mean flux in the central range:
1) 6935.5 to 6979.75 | -0.3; 0.609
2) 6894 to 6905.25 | -0.7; 0.656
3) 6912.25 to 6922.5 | 0.5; 0.586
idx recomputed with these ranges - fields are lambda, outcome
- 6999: 0.6099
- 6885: 0.6147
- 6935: 0.6186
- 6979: 0.5852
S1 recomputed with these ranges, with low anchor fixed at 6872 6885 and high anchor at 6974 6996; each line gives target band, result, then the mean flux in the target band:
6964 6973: 0.18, 0.593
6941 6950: 0.43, 0.581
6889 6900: -0.61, 0.658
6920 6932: 0.13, 0.609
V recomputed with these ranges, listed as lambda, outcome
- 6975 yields 0.5728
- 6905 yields 0.6185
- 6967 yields 0.5767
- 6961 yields 0.6929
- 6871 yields 0.6792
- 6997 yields 0.5854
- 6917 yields 0.5959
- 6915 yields 0.508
